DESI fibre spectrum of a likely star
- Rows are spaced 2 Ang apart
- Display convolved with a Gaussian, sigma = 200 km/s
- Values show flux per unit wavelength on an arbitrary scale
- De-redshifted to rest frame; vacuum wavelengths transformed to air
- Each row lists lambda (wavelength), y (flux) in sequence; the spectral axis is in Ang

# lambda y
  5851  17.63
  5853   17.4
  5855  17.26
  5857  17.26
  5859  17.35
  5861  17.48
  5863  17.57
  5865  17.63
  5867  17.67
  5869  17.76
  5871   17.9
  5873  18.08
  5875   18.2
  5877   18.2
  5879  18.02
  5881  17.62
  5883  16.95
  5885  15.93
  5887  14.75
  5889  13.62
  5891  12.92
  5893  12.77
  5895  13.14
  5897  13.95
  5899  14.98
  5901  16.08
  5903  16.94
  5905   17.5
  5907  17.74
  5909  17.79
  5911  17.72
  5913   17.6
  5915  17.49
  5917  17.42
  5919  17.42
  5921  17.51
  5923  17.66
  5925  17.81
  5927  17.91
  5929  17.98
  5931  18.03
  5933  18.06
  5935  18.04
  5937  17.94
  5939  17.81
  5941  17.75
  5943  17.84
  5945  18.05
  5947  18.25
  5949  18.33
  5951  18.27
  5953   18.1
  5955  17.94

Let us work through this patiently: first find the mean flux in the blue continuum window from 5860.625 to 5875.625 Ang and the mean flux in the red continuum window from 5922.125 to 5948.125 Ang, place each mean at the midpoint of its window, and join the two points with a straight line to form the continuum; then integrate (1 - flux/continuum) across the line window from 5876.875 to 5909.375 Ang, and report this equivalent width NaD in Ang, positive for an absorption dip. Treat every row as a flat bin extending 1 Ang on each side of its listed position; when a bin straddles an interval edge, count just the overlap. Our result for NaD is 3.9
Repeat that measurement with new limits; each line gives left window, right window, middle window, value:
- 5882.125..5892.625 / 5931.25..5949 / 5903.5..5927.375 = -1.71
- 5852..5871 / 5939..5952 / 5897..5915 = 0.92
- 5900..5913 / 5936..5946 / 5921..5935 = -0.18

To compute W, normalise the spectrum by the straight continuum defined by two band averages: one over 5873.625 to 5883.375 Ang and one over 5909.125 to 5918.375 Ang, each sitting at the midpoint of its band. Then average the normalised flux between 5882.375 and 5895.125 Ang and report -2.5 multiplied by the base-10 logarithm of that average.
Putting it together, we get 0.237 mag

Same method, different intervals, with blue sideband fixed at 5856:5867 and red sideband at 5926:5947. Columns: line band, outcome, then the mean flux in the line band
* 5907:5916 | 0.008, 17.7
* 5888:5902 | 0.260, 13.9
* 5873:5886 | 0.004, 17.5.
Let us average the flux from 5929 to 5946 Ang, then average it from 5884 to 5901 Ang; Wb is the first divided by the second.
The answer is 1.27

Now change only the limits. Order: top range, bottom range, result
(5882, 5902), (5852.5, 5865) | 0.83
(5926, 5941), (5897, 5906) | 1.11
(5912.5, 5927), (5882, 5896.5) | 1.23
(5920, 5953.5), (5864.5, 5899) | 1.11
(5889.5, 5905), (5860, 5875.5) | 0.82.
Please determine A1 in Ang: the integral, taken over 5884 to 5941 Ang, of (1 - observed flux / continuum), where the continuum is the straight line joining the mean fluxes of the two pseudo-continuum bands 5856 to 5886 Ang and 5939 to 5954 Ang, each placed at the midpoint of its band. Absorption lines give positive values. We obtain 4.0 Ang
